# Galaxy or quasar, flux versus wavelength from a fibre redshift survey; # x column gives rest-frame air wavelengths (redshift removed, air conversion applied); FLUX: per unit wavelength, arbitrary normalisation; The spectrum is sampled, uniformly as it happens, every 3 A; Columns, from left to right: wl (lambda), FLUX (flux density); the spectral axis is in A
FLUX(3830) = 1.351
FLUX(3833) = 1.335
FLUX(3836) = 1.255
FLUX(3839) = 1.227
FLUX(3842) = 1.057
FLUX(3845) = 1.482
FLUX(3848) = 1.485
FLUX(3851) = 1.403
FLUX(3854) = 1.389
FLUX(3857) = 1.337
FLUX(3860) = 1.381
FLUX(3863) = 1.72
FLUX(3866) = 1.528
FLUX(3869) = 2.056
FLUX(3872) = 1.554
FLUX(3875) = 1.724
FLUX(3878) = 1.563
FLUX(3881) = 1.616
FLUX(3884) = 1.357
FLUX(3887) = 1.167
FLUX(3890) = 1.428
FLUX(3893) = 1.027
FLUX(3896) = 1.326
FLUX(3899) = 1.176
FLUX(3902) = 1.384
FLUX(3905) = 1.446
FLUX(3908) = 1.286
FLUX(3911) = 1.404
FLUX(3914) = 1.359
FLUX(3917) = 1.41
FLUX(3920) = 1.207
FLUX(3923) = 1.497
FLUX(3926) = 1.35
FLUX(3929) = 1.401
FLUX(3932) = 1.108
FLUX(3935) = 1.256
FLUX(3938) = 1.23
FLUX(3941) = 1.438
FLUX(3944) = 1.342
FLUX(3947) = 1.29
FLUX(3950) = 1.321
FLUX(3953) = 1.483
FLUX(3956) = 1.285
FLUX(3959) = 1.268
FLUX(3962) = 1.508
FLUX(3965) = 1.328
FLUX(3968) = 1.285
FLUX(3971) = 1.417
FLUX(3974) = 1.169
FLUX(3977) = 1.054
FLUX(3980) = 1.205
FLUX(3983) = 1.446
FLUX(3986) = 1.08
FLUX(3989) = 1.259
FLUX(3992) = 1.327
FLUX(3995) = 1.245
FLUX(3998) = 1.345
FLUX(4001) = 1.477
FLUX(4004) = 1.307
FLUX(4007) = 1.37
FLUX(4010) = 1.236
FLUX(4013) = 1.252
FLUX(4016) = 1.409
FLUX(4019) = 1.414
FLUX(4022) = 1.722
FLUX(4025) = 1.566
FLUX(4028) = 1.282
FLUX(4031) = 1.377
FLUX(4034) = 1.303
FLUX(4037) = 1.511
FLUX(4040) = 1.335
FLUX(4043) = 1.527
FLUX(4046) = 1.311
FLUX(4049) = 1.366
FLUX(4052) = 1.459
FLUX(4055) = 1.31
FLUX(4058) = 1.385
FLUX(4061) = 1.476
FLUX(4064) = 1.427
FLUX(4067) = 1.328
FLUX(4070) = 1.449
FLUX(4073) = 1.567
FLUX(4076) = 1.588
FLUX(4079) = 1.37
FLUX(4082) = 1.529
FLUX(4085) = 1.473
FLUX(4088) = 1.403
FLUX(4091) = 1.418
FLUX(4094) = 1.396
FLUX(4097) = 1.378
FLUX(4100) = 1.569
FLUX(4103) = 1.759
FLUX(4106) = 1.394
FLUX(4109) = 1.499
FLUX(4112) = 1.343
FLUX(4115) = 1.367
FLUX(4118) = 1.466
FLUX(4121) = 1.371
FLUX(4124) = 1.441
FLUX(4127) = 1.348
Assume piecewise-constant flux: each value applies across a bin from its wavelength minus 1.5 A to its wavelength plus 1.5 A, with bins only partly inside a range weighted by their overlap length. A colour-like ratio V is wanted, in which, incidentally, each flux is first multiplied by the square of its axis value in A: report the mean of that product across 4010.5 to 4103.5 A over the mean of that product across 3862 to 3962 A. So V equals 1.1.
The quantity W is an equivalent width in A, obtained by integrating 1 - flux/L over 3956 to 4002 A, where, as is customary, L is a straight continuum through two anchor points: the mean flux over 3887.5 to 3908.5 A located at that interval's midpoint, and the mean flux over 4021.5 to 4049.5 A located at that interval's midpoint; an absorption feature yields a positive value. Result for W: 2.5 A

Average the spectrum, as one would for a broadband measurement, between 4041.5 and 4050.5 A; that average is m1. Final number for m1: 1.4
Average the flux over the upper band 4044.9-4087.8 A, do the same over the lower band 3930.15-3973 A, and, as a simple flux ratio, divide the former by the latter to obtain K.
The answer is 1.1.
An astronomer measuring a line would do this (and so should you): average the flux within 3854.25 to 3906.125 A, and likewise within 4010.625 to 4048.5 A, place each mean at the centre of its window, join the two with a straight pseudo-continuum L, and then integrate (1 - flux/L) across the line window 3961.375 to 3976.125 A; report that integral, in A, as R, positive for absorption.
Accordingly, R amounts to 1.14 A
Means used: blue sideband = 1.46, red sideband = 1.41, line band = 1.32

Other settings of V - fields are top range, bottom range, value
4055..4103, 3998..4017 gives 1.13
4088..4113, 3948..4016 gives 1.19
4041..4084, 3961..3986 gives 1.17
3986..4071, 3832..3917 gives 1.06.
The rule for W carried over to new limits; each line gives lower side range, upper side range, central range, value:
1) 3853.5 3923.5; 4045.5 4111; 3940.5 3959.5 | 1.2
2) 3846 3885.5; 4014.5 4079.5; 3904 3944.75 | 4.7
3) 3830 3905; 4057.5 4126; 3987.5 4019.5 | 2.4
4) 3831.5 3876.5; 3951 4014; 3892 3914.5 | 1.5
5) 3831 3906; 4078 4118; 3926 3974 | 3.5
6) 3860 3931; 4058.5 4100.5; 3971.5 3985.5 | 2.1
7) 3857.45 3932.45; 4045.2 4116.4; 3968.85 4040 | 4.8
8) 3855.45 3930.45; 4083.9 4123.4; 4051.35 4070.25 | 0.6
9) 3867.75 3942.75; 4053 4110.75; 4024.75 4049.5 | 0.9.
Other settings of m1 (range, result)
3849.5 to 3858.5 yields 1.38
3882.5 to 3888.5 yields 1.26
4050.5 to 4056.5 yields 1.38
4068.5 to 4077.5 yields 1.53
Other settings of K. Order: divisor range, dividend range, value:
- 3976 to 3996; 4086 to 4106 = 1.20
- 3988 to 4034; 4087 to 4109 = 1.08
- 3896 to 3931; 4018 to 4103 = 1.07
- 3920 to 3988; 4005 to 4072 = 1.07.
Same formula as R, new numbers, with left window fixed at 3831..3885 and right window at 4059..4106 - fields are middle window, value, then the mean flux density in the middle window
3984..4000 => 2.3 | 1.26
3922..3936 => 1.4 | 1.32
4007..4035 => 1.4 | 1.4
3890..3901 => 1.9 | 1.22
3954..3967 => 1.1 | 1.35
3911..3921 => 0.9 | 1.34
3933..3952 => 2.1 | 1.31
